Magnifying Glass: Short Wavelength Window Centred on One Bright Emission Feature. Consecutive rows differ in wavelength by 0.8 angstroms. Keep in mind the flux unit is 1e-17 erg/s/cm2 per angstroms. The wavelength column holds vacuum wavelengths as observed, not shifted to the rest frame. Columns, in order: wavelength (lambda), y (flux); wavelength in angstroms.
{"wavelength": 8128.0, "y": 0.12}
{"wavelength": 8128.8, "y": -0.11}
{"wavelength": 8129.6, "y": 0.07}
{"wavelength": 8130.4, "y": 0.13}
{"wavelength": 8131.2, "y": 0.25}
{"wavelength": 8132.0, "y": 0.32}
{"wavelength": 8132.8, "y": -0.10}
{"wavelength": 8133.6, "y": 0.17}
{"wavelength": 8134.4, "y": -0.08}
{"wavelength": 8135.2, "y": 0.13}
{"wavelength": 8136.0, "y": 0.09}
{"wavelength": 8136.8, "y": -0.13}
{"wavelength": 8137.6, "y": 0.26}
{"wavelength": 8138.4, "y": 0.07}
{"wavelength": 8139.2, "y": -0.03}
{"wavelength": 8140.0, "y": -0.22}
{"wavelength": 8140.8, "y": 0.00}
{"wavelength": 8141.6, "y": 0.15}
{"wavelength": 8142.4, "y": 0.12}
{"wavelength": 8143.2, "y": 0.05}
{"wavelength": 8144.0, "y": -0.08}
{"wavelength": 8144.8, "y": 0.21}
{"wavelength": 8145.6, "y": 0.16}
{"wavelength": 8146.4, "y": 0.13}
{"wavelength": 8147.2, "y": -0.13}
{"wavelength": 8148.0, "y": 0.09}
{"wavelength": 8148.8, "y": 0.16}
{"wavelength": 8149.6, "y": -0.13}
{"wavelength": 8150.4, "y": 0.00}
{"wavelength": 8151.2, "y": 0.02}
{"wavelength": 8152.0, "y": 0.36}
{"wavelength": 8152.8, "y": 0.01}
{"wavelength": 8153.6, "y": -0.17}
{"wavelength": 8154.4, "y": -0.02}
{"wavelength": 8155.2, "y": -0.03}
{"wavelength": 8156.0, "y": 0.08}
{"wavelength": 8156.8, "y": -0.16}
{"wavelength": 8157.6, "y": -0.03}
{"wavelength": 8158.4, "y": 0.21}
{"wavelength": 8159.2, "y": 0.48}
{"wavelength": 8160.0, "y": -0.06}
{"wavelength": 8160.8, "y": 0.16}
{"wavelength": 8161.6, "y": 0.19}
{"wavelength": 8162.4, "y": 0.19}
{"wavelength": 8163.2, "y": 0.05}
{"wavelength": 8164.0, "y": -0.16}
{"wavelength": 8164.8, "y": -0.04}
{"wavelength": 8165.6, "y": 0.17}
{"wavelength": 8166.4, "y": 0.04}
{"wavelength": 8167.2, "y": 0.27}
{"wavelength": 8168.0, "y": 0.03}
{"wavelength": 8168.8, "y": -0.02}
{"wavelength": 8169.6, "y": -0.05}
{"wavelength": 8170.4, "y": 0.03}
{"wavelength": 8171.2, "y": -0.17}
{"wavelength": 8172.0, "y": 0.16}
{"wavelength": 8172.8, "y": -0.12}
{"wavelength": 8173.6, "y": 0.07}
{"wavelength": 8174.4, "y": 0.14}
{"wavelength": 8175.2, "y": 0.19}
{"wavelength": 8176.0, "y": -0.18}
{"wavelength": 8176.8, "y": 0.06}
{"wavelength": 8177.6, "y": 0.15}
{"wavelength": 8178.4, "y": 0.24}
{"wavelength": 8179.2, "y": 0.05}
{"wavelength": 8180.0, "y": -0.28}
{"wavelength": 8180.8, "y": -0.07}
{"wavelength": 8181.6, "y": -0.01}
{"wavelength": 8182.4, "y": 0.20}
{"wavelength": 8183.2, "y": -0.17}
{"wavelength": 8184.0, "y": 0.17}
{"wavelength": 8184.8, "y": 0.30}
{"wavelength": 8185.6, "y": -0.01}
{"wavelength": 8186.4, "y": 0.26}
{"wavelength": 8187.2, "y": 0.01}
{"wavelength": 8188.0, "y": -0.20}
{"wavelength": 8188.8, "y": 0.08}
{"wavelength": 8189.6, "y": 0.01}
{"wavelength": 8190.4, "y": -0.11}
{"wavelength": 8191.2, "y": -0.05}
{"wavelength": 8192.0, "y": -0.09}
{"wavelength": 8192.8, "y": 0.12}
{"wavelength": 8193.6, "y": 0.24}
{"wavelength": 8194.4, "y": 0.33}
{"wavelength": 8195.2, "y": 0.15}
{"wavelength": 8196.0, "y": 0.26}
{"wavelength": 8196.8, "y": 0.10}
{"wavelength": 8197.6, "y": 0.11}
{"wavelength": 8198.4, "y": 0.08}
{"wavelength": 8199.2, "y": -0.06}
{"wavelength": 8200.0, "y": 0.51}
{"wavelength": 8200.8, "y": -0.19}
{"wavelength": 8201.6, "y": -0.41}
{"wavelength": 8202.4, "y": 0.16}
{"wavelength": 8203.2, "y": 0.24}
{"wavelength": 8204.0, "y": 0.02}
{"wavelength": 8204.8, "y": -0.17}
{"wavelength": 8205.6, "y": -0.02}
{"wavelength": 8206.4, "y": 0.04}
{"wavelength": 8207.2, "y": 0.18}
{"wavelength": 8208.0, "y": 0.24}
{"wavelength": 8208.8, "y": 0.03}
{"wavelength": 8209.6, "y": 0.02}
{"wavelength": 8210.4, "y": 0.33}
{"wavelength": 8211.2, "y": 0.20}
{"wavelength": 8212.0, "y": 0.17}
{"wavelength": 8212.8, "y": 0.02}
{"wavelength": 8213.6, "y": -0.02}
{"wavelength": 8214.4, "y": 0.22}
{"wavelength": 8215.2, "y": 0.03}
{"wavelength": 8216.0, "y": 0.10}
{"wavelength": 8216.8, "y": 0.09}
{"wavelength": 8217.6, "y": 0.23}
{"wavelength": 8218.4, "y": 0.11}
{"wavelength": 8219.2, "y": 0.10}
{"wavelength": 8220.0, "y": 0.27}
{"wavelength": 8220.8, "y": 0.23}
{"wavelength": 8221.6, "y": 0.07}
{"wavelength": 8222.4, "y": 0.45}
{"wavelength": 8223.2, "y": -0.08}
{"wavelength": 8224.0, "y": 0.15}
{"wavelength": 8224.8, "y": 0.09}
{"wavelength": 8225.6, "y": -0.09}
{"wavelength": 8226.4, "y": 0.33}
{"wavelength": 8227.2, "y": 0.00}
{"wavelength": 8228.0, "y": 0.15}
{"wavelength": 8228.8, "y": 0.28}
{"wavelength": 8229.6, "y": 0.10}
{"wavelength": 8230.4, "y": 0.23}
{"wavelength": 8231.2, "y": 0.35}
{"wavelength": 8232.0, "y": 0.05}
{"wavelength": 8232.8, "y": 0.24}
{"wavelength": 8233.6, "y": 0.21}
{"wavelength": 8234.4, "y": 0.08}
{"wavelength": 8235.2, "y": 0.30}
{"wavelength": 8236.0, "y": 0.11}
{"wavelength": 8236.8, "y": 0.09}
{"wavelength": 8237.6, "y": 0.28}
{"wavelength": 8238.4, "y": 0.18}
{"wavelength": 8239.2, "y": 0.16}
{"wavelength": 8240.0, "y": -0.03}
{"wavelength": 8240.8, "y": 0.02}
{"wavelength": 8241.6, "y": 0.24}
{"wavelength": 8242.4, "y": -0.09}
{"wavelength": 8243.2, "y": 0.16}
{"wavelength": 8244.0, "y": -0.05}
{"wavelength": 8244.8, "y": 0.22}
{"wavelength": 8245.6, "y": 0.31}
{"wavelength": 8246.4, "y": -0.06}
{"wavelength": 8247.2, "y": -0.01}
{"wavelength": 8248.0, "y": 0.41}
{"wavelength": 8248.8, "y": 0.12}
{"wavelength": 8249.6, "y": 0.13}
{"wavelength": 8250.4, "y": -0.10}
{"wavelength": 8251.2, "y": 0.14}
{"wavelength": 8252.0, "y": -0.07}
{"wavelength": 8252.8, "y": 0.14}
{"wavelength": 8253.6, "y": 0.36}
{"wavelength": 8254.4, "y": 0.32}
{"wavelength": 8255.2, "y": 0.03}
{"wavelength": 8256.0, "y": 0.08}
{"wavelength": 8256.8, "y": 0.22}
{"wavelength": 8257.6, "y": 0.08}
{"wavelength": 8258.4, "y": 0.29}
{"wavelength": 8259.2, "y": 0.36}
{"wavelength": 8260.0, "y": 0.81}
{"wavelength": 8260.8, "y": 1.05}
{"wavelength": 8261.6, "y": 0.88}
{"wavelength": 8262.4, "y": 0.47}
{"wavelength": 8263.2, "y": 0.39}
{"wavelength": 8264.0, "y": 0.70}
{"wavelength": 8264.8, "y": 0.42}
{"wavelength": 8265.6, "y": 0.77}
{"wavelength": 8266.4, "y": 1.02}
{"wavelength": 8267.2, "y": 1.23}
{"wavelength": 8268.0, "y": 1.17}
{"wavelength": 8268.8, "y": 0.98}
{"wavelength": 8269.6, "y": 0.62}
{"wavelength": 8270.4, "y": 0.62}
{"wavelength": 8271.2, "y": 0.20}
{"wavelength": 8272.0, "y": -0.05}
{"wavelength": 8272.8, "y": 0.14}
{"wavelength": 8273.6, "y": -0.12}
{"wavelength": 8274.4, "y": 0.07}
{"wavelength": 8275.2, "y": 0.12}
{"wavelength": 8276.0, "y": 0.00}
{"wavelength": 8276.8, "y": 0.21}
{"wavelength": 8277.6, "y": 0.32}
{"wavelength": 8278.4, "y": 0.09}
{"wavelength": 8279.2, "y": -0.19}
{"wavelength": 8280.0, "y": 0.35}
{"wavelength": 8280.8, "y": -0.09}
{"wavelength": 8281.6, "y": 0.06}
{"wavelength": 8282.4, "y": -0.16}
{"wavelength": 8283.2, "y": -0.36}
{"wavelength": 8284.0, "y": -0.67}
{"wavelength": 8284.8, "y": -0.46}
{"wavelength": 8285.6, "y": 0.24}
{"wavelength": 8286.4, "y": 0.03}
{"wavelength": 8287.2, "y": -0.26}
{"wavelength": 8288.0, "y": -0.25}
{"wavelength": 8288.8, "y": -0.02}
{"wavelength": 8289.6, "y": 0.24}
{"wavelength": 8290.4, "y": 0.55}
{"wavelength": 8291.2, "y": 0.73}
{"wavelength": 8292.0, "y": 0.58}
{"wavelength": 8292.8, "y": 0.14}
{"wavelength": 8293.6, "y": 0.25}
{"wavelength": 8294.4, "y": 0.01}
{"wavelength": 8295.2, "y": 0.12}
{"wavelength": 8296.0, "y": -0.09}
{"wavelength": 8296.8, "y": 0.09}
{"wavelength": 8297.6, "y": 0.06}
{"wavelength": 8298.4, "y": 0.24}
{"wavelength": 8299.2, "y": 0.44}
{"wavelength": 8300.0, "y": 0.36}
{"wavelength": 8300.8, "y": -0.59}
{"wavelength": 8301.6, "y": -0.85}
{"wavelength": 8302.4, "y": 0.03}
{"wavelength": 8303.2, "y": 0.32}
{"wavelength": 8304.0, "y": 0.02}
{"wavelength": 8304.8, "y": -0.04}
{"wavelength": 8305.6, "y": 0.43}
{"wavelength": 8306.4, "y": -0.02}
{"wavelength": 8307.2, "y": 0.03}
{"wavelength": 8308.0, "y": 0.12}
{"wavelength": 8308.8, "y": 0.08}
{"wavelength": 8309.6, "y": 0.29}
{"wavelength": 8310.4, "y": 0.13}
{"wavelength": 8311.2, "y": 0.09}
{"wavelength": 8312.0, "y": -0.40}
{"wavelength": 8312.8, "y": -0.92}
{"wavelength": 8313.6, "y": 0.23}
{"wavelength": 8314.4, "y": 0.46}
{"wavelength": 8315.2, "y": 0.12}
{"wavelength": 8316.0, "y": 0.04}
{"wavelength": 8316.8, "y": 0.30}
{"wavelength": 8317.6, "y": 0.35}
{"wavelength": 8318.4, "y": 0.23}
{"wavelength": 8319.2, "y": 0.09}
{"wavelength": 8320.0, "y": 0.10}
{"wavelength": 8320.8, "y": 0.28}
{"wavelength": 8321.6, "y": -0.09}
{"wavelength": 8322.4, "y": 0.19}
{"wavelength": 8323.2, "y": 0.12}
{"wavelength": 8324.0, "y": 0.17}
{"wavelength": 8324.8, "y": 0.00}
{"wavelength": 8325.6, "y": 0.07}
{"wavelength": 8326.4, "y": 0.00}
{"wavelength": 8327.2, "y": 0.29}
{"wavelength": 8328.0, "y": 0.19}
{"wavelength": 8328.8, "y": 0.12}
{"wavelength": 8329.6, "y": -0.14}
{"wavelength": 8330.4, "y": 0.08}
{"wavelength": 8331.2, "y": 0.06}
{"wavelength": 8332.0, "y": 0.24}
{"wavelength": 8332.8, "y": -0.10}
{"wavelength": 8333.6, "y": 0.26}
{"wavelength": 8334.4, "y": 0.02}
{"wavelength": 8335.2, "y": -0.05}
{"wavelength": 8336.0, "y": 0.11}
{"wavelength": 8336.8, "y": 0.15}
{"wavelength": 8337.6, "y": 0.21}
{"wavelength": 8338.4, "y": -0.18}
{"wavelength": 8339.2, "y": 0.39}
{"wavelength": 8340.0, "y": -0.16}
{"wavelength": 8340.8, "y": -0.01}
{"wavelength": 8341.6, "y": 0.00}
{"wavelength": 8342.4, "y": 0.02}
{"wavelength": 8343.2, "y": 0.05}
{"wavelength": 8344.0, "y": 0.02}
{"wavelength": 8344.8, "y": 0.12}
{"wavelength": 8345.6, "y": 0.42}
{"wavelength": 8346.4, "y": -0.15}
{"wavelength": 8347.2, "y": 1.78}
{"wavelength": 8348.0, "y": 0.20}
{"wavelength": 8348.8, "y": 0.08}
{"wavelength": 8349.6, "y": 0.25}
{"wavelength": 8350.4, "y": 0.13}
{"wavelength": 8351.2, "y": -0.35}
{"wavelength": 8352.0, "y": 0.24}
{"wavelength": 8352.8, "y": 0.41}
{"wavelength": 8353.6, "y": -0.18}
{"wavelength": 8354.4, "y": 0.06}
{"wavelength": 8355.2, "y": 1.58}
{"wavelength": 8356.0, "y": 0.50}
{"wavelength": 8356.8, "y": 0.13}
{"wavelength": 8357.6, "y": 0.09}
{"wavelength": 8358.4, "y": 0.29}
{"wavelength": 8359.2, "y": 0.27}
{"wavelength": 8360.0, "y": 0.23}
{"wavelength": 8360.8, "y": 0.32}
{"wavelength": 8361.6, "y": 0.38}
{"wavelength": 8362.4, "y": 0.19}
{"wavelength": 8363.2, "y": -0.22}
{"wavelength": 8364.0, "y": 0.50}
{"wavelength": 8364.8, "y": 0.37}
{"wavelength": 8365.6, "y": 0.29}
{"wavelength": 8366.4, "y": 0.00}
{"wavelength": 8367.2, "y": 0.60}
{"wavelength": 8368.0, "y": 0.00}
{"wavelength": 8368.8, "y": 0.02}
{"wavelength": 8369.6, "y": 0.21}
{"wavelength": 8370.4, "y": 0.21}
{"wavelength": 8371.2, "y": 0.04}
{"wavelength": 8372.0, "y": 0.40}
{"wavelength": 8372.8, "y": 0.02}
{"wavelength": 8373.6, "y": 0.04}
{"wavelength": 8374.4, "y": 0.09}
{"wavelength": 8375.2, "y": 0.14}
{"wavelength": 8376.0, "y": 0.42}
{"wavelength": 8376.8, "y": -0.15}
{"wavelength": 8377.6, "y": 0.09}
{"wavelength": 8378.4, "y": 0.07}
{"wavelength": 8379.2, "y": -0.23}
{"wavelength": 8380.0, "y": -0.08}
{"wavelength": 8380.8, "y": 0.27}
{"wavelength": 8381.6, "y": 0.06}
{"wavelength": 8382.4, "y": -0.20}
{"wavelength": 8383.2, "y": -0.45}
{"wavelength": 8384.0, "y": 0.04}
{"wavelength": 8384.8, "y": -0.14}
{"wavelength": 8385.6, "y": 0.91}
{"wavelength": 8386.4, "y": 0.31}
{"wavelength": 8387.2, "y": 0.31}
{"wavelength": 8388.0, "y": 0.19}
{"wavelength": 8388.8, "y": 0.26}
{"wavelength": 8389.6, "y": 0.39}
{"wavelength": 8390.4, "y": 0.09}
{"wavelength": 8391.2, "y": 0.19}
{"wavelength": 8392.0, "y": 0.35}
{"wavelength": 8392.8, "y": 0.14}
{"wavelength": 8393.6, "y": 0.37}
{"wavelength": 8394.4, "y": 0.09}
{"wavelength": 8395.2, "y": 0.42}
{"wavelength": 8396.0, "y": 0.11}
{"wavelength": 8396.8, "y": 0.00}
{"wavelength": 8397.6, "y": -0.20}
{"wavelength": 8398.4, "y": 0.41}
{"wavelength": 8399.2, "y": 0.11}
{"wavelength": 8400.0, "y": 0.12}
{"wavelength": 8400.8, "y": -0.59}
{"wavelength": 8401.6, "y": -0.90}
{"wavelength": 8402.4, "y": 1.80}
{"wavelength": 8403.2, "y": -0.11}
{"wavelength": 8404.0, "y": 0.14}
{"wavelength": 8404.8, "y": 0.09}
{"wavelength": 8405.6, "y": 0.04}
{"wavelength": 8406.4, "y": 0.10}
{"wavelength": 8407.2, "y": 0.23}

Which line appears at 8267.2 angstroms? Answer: [O II]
